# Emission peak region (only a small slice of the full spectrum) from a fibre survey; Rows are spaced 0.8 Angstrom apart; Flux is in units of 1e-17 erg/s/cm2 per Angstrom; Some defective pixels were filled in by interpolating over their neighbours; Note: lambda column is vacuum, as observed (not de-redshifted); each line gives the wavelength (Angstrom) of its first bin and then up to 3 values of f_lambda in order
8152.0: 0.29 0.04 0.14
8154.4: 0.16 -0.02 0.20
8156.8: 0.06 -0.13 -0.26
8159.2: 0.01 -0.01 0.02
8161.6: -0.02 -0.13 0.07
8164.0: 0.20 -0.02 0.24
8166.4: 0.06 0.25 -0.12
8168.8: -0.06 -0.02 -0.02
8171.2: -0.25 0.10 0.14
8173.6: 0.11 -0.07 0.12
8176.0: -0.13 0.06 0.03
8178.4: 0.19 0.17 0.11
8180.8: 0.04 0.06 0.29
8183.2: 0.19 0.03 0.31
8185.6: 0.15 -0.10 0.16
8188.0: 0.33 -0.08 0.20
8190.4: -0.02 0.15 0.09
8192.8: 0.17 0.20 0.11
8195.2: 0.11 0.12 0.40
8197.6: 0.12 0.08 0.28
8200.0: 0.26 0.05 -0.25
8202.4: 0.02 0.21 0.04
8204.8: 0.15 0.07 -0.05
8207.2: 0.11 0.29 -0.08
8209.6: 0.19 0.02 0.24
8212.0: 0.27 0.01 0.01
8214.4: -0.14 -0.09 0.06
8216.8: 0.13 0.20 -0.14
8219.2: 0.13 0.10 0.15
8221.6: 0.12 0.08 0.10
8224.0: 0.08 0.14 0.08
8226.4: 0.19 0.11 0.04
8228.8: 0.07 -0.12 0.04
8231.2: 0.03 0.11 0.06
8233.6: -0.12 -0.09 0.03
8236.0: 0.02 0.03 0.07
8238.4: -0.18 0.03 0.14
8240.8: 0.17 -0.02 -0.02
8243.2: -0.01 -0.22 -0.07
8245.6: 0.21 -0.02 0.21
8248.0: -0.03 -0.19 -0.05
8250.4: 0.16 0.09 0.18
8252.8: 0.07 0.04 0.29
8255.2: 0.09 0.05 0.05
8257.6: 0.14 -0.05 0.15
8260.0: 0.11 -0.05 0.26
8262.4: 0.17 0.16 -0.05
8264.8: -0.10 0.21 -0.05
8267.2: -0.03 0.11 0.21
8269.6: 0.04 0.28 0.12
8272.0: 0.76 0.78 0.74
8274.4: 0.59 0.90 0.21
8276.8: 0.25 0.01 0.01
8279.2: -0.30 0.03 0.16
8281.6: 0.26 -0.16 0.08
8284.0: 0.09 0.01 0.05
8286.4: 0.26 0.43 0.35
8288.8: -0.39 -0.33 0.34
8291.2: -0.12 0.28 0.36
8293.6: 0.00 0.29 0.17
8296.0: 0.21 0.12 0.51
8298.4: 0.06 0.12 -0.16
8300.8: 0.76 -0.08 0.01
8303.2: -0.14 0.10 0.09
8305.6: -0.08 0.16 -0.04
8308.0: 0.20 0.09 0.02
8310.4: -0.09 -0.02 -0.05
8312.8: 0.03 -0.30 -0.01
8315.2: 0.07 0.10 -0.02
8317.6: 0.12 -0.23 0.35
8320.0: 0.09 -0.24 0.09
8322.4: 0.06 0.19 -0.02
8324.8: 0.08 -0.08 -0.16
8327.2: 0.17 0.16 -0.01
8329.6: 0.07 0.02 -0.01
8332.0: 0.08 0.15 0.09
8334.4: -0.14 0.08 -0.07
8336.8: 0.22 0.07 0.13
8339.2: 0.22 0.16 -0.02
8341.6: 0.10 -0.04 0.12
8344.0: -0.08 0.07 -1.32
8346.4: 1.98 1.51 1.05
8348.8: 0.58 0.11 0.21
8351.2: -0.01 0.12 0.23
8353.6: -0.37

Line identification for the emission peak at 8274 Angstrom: H-beta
